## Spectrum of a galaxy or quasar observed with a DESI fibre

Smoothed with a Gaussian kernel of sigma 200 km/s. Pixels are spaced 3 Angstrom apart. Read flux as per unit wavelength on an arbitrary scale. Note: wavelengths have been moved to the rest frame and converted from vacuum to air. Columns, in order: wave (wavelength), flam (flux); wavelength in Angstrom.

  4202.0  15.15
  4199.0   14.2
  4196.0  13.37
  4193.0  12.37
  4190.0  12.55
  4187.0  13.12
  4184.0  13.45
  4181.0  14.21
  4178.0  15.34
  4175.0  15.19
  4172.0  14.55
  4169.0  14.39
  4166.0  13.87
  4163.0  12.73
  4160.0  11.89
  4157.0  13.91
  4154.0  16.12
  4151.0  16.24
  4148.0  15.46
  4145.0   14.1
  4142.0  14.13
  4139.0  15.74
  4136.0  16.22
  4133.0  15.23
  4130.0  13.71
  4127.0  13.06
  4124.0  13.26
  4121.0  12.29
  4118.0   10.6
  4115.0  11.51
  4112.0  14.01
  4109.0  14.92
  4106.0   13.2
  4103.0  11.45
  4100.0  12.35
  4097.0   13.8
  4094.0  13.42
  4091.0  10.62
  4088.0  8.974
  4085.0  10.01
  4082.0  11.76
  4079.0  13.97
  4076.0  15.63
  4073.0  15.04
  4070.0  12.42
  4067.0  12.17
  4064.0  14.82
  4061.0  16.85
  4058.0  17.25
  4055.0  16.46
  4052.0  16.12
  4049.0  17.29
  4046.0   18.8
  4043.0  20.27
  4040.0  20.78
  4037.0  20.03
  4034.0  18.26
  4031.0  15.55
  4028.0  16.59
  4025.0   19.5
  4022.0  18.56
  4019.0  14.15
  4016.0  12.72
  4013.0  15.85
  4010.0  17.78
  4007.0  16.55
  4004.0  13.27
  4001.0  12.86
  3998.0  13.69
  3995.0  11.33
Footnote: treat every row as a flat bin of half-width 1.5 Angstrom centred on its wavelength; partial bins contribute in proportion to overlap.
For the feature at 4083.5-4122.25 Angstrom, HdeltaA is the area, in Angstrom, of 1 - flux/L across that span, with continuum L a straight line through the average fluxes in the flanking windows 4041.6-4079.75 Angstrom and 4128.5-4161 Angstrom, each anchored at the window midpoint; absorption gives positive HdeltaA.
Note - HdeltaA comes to 8.3 Angstrom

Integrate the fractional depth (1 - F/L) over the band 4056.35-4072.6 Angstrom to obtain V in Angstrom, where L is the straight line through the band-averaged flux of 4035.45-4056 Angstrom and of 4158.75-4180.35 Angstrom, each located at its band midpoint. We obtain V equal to 2.9 Angstrom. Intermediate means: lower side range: 18.6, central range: 14.7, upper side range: 14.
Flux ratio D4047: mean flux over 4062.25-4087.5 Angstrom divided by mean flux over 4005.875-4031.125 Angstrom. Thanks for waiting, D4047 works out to 0.8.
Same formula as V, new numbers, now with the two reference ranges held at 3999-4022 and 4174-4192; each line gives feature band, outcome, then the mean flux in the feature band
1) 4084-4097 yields 2.99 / 11.1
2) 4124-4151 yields -1.02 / 14.7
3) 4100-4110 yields 0.98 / 13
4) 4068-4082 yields 0.62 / 13.9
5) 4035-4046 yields -3.92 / 20.1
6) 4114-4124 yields 1.79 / 11.7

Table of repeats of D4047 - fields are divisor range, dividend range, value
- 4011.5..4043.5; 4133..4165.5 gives 0.84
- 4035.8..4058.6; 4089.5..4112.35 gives 0.70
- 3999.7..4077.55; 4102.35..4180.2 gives 0.85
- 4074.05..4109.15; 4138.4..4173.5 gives 1.16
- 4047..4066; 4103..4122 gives 0.77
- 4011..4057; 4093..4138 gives 0.76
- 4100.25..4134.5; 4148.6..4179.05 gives 1.11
